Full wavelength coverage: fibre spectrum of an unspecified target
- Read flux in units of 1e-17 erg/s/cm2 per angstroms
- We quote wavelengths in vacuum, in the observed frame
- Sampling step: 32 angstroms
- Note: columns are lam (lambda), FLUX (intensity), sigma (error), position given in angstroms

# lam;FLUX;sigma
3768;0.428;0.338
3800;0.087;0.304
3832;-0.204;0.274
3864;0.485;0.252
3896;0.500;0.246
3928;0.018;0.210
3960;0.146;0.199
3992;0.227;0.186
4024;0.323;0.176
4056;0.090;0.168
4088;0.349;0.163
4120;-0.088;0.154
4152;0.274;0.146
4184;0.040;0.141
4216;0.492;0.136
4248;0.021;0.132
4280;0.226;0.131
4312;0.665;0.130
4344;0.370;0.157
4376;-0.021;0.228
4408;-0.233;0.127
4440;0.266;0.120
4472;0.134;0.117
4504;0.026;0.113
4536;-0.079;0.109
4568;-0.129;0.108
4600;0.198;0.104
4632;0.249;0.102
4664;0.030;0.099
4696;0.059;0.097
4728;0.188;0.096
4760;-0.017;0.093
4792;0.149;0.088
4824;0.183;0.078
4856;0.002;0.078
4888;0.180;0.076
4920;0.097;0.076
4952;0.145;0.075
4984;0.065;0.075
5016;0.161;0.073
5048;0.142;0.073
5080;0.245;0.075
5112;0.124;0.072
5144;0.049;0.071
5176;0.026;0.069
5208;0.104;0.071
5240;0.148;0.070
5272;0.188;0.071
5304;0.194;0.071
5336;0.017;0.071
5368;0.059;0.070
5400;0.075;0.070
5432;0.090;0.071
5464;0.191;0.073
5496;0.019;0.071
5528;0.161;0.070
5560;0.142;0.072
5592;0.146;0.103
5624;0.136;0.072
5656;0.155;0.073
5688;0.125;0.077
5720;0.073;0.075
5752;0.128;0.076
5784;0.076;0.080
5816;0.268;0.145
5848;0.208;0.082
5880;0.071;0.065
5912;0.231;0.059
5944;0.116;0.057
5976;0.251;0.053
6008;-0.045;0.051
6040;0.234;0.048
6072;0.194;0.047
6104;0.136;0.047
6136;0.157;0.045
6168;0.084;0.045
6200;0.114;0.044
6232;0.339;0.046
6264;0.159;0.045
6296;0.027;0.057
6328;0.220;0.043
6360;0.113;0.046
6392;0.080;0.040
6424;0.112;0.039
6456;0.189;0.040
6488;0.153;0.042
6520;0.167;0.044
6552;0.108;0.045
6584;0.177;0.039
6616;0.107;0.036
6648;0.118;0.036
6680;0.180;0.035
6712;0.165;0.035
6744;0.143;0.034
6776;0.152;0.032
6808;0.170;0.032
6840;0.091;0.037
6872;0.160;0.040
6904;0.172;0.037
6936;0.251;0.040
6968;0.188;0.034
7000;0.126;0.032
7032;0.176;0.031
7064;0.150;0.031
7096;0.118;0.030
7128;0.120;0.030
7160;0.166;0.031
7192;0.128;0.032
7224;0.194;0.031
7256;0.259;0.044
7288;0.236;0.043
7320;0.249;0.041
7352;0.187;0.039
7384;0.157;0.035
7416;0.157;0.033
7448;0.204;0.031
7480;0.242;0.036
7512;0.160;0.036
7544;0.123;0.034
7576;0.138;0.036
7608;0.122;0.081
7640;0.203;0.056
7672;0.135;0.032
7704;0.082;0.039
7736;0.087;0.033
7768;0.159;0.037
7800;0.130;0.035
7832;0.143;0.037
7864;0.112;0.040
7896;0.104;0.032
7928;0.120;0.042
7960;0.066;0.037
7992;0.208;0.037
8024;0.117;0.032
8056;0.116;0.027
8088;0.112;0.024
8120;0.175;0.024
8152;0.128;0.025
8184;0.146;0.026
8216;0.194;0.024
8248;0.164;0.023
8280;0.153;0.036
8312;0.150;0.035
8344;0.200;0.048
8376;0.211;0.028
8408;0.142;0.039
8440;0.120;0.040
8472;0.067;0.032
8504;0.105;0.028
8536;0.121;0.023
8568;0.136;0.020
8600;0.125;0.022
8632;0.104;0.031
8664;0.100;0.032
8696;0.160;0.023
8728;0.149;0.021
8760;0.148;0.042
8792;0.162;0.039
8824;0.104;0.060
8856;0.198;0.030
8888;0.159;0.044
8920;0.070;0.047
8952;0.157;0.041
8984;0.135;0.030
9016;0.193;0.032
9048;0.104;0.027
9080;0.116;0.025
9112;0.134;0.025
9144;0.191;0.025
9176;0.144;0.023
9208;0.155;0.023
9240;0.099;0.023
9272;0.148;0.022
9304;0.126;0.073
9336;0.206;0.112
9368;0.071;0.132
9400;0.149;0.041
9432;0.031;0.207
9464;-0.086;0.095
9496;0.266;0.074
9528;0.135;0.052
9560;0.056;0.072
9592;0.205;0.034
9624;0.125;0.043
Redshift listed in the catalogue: 0.67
